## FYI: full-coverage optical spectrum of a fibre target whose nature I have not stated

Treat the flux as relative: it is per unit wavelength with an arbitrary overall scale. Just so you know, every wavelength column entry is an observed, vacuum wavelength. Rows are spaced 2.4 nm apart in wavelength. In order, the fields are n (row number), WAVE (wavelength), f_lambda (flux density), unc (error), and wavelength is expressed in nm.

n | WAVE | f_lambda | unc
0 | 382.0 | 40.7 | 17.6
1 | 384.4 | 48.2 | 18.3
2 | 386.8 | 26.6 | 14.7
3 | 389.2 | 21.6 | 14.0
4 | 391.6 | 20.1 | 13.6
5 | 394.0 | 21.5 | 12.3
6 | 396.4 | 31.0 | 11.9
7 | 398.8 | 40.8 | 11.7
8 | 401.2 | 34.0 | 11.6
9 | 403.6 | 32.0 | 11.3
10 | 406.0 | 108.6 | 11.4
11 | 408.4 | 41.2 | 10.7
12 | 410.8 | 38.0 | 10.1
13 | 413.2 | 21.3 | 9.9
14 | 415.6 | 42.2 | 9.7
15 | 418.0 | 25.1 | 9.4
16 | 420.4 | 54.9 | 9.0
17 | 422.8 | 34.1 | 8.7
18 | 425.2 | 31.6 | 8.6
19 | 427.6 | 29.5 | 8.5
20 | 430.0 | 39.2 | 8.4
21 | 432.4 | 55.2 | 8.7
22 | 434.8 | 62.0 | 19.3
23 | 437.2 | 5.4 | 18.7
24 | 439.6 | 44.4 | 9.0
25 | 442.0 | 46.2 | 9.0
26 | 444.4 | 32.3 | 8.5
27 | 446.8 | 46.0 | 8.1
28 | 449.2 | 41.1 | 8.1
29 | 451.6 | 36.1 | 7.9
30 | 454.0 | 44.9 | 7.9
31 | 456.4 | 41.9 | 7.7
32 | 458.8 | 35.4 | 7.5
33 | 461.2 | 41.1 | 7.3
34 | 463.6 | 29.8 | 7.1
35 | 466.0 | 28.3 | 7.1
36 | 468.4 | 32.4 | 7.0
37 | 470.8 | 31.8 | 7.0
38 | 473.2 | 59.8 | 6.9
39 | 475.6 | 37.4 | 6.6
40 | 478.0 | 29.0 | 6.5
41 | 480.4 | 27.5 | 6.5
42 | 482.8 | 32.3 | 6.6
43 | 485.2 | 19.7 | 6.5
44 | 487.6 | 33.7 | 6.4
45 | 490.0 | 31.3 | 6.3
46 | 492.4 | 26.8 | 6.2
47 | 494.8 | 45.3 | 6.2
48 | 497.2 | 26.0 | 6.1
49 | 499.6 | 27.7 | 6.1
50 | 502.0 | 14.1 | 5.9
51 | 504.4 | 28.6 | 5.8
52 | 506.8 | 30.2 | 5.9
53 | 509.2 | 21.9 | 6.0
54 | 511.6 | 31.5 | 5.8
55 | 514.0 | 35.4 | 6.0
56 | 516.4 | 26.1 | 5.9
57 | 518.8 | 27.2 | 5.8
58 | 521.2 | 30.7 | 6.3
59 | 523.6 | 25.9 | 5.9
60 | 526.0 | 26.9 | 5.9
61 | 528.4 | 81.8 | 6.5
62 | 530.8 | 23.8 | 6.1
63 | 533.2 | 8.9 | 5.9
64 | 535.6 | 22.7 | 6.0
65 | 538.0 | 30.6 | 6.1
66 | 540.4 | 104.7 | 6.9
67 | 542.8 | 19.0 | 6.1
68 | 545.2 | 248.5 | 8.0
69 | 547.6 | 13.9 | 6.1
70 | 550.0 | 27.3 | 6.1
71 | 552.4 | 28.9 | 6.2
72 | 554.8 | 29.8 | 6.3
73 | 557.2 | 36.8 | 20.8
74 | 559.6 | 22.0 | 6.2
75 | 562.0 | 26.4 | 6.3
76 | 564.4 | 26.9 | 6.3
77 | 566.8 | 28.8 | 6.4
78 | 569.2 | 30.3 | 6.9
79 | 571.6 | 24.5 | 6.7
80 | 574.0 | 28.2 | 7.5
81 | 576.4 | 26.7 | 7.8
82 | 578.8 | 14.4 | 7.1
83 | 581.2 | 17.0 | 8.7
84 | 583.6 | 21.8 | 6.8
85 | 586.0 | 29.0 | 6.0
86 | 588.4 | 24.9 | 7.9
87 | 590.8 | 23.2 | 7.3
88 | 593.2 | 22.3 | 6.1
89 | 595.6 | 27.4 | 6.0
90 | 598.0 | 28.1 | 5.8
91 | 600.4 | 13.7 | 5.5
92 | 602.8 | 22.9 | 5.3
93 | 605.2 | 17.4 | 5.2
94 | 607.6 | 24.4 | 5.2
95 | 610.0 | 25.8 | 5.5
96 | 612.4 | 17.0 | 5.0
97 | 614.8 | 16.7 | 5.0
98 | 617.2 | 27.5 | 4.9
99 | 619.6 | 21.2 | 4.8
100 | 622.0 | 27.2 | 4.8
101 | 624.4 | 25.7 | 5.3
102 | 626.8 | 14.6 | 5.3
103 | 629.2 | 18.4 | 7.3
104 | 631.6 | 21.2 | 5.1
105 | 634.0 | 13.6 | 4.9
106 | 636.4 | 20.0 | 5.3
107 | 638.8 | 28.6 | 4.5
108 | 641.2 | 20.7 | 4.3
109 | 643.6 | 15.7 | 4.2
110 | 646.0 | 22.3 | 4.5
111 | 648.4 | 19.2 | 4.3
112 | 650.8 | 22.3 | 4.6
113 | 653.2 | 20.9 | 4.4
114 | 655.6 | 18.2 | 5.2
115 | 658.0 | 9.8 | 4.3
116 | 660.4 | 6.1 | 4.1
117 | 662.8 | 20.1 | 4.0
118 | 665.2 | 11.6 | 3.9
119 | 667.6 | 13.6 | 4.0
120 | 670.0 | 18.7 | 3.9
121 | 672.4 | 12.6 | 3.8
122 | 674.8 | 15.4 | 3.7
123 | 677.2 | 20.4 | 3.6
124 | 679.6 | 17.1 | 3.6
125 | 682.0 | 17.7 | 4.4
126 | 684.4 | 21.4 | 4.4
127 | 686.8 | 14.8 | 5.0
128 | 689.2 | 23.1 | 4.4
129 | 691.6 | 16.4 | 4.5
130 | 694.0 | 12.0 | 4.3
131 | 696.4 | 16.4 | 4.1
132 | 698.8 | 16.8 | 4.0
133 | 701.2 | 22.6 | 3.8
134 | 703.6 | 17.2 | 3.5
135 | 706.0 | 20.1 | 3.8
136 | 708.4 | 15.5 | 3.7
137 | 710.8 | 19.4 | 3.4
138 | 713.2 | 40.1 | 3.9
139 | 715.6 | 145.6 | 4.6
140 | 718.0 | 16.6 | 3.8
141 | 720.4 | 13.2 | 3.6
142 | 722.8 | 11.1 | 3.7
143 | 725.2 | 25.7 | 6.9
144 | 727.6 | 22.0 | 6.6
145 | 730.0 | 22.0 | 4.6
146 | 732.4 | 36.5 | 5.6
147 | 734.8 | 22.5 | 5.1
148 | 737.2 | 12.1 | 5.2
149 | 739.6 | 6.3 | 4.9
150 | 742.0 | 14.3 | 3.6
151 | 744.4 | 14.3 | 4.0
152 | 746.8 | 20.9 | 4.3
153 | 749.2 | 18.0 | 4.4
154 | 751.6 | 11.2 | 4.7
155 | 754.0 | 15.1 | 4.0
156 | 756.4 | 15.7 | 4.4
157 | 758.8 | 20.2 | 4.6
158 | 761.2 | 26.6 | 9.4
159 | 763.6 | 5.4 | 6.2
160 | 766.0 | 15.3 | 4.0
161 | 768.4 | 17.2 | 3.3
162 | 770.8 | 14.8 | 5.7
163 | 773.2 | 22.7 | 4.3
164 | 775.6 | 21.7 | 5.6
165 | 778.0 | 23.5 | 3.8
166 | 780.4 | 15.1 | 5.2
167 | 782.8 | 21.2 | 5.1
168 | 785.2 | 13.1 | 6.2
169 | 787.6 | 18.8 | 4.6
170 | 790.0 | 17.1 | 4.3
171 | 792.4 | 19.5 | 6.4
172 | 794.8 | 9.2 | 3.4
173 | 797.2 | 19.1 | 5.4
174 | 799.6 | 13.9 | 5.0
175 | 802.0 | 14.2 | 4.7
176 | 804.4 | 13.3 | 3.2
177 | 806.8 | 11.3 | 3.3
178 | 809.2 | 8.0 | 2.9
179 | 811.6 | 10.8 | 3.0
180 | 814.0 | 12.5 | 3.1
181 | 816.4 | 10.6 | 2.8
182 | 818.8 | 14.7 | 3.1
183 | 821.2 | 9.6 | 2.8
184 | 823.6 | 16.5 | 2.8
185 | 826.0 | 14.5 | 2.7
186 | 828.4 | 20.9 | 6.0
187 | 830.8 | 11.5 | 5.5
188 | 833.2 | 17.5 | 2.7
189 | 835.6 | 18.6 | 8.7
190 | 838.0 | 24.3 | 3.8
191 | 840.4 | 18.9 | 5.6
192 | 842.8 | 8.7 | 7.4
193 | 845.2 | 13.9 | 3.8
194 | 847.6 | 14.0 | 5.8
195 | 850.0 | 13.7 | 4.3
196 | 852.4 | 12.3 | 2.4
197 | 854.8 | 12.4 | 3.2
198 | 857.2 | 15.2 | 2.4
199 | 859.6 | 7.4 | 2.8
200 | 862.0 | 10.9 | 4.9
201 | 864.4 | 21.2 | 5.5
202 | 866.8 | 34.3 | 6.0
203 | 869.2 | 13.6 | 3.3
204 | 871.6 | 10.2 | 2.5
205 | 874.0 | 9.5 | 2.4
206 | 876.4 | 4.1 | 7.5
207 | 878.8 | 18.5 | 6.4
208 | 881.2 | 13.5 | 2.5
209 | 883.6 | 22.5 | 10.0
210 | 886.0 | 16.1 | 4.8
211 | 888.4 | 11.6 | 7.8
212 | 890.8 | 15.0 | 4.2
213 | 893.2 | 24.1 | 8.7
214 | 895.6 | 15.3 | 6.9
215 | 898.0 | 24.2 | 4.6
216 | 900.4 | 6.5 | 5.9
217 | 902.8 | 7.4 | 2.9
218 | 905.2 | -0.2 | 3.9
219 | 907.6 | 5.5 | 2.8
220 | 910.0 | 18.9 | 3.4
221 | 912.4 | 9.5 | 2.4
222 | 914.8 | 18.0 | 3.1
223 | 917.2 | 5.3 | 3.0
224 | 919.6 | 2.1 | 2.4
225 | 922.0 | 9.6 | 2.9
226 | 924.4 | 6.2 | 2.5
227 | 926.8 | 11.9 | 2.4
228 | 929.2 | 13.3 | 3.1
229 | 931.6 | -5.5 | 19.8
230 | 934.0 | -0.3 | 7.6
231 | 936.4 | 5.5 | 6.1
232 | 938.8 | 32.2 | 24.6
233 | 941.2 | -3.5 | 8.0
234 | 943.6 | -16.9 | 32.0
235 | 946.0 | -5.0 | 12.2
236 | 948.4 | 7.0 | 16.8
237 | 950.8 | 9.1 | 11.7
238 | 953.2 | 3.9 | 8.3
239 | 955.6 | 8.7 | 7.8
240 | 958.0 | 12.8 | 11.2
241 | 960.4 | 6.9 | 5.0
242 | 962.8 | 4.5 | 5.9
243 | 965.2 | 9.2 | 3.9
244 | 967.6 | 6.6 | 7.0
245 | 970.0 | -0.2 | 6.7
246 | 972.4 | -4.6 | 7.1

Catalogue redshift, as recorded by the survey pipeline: 0.09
